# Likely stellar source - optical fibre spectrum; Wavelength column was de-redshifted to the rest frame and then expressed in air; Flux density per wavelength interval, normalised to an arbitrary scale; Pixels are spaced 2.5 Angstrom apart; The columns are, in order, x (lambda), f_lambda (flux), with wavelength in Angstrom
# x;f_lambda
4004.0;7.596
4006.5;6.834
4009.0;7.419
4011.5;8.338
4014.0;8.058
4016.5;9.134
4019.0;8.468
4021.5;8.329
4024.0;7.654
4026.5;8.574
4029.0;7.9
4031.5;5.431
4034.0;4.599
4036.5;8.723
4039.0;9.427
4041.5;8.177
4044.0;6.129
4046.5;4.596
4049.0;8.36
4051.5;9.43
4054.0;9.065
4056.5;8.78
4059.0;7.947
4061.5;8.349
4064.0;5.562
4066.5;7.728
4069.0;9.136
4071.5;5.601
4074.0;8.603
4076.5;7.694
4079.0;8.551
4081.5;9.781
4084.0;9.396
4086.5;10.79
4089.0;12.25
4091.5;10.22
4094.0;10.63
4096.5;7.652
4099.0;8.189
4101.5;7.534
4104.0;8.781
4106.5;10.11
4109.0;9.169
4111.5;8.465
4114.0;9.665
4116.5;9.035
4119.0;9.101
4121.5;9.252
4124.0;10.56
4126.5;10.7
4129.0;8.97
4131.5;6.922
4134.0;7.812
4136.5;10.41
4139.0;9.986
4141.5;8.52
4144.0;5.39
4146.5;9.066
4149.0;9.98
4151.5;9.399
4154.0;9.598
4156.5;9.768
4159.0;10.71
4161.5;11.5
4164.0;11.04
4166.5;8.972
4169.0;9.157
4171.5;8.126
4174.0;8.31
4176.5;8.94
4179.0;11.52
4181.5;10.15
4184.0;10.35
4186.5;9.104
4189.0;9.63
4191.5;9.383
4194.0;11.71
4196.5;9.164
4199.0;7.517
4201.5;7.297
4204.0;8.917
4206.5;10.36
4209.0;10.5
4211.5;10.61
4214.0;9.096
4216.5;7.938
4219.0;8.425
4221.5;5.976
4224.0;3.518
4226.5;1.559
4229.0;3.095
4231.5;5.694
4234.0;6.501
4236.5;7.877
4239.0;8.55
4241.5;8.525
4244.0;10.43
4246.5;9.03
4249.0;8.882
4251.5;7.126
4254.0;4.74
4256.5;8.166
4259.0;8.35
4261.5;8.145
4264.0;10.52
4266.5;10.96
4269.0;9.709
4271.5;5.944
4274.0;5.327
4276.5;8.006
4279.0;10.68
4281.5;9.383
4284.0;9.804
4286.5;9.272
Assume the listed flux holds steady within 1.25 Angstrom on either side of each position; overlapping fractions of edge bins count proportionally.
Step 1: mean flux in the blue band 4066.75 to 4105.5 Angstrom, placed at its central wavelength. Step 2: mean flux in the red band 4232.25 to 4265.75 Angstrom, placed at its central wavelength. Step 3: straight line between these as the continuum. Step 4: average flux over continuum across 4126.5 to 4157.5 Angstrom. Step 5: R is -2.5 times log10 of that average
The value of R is -0.02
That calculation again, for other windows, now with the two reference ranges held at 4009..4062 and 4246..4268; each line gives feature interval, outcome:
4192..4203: -0.09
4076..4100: -0.20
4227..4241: 0.33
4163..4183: -0.16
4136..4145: -0.05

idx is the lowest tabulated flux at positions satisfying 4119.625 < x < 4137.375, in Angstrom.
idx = 6.922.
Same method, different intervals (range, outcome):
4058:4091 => 5.562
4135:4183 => 5.39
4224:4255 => 1.559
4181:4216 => 7.297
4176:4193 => 8.94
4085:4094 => 10.22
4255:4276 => 5.327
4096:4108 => 7.534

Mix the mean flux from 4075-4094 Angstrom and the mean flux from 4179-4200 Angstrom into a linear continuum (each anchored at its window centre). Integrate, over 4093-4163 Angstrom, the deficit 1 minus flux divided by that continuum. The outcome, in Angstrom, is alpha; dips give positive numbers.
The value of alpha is 4.6 Angstrom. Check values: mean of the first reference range 9.85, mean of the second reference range 9.76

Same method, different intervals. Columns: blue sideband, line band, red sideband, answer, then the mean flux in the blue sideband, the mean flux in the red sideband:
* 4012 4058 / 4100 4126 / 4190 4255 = -4.6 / 7.83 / 7.8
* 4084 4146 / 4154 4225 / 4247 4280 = -4.4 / 9.17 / 8.2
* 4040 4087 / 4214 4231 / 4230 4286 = 5.8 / 8.05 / 8.28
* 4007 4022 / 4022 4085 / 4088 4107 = 6.8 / 8.22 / 9.36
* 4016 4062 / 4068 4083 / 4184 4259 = -0.7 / 7.82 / 7.96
